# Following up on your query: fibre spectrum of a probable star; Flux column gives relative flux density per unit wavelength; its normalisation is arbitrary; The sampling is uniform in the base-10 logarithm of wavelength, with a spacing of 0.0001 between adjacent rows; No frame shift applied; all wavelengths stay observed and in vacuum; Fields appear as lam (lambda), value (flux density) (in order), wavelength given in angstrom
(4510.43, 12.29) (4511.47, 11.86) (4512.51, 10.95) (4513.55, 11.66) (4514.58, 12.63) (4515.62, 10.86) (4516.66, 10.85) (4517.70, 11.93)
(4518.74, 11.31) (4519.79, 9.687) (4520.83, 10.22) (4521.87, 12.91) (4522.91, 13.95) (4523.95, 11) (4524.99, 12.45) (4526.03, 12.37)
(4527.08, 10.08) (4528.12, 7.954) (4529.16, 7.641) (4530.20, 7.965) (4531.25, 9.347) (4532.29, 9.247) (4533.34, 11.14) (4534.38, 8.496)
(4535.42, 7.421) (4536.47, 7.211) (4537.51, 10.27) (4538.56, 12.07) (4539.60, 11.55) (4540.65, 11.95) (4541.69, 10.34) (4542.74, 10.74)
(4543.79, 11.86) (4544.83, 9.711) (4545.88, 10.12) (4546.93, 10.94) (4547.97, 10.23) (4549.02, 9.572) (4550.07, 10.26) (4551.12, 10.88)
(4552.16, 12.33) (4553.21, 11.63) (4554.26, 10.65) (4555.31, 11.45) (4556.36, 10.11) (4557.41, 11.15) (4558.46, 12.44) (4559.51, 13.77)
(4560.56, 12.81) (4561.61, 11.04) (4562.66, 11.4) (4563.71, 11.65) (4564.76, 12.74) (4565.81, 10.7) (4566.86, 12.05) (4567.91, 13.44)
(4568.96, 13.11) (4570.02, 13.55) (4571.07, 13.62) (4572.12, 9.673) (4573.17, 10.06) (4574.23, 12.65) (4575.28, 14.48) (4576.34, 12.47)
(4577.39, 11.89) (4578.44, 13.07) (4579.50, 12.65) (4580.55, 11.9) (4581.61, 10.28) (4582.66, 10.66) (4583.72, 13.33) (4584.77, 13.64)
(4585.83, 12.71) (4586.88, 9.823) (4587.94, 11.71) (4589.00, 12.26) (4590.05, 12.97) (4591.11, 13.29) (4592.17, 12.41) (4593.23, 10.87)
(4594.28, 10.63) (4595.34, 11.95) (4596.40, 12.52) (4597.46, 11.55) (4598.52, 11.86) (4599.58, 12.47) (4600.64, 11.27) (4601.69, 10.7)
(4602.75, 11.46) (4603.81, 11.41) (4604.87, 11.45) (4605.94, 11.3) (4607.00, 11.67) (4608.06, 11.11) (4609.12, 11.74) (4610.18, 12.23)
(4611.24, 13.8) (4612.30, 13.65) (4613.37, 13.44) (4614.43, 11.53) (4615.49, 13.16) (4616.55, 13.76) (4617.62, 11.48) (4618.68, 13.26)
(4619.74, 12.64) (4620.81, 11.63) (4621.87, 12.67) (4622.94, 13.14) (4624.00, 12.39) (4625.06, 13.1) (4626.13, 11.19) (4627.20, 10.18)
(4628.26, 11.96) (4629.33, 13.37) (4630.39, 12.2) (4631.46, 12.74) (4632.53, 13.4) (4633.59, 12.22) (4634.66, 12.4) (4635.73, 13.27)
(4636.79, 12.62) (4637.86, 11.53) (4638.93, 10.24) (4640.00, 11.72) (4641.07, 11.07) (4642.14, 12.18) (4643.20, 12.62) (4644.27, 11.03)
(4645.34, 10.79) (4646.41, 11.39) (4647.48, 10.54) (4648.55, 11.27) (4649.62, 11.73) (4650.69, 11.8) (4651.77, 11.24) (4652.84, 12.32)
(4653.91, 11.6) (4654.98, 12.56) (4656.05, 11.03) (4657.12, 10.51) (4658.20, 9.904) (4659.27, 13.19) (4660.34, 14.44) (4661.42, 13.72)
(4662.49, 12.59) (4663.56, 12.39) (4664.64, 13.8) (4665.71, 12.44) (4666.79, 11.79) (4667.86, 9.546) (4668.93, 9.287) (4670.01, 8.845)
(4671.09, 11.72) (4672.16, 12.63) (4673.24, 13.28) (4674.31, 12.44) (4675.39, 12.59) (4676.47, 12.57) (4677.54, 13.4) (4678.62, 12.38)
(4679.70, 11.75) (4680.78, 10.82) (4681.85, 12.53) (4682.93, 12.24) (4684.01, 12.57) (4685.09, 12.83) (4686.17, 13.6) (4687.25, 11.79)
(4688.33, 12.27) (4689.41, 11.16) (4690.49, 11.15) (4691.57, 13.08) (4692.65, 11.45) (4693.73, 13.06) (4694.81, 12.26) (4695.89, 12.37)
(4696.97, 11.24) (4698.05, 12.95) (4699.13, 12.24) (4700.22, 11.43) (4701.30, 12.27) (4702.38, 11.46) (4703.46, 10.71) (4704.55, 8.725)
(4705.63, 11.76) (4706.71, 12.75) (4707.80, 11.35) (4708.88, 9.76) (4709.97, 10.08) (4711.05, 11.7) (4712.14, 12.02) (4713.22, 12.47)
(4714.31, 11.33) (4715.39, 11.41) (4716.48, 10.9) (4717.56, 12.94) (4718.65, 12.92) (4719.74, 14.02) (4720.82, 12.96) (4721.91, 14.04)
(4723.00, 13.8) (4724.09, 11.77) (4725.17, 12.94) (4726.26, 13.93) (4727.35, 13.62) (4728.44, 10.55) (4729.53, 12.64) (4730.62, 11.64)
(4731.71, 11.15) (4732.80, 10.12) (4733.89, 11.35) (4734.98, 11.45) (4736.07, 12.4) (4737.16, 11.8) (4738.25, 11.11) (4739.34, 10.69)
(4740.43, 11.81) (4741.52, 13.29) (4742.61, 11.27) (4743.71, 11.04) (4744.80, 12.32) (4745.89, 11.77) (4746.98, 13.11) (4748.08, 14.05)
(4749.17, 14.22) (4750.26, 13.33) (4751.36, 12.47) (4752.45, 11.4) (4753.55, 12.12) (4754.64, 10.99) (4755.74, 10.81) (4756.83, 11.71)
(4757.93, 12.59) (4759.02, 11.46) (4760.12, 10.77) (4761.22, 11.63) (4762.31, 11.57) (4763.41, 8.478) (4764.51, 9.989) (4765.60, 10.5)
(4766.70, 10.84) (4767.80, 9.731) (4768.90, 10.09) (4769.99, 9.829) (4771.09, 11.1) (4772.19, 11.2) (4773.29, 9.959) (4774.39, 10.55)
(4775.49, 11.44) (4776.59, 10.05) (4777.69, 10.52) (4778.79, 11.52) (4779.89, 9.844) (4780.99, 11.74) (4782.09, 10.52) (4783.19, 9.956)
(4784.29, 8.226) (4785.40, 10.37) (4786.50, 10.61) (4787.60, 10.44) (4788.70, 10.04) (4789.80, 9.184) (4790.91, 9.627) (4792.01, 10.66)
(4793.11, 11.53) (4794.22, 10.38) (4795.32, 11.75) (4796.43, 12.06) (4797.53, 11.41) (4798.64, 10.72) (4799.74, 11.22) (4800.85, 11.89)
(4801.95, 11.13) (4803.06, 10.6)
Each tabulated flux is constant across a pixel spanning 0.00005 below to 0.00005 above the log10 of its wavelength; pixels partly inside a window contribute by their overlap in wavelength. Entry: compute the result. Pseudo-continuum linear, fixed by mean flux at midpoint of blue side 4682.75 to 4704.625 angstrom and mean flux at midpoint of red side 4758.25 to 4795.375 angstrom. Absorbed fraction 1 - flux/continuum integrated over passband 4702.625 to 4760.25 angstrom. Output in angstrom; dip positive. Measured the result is -3.4 angstrom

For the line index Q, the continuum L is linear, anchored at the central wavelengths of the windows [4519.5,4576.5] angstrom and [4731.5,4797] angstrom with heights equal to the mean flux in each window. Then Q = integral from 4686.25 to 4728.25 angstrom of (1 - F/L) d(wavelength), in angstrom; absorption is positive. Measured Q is -3.65 angstrom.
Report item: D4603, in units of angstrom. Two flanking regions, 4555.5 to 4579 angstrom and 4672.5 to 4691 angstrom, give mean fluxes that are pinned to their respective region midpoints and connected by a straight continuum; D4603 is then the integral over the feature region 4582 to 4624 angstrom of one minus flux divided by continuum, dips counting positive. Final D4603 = 0.3 angstrom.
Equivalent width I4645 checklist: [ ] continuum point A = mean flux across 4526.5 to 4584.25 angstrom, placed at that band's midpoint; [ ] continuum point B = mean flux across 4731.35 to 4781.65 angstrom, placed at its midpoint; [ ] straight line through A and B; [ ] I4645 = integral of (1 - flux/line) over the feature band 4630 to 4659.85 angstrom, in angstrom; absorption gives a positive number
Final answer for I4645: -1.5 angstrom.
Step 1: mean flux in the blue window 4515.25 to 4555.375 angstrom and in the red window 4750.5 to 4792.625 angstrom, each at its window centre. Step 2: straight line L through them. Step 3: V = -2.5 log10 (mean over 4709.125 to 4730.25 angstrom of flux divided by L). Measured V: -0.16 mag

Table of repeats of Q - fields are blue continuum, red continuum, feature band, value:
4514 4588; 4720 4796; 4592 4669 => -4.8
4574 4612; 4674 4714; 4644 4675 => 0.6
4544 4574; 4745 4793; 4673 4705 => -2.6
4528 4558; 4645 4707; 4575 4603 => -3.2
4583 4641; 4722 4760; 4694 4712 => 0.9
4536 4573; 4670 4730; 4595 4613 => -0.5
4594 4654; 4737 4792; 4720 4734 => -1.4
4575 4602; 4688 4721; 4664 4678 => 0.0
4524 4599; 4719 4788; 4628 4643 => -1.1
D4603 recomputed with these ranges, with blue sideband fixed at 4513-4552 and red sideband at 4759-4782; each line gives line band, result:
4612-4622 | -2.0 angstrom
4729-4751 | -3.0 angstrom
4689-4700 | -1.6 angstrom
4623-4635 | -2.0 angstrom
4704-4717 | -0.8 angstrom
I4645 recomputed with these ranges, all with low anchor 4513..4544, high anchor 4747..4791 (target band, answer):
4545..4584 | -4.1 angstrom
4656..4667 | -1.7 angstrom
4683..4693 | -1.3 angstrom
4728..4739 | -0.6 angstrom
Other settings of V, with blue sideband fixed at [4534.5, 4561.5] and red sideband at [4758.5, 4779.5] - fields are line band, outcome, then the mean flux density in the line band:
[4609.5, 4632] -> -0.17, 12.5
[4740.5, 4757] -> -0.16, 12.3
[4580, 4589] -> -0.10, 11.8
